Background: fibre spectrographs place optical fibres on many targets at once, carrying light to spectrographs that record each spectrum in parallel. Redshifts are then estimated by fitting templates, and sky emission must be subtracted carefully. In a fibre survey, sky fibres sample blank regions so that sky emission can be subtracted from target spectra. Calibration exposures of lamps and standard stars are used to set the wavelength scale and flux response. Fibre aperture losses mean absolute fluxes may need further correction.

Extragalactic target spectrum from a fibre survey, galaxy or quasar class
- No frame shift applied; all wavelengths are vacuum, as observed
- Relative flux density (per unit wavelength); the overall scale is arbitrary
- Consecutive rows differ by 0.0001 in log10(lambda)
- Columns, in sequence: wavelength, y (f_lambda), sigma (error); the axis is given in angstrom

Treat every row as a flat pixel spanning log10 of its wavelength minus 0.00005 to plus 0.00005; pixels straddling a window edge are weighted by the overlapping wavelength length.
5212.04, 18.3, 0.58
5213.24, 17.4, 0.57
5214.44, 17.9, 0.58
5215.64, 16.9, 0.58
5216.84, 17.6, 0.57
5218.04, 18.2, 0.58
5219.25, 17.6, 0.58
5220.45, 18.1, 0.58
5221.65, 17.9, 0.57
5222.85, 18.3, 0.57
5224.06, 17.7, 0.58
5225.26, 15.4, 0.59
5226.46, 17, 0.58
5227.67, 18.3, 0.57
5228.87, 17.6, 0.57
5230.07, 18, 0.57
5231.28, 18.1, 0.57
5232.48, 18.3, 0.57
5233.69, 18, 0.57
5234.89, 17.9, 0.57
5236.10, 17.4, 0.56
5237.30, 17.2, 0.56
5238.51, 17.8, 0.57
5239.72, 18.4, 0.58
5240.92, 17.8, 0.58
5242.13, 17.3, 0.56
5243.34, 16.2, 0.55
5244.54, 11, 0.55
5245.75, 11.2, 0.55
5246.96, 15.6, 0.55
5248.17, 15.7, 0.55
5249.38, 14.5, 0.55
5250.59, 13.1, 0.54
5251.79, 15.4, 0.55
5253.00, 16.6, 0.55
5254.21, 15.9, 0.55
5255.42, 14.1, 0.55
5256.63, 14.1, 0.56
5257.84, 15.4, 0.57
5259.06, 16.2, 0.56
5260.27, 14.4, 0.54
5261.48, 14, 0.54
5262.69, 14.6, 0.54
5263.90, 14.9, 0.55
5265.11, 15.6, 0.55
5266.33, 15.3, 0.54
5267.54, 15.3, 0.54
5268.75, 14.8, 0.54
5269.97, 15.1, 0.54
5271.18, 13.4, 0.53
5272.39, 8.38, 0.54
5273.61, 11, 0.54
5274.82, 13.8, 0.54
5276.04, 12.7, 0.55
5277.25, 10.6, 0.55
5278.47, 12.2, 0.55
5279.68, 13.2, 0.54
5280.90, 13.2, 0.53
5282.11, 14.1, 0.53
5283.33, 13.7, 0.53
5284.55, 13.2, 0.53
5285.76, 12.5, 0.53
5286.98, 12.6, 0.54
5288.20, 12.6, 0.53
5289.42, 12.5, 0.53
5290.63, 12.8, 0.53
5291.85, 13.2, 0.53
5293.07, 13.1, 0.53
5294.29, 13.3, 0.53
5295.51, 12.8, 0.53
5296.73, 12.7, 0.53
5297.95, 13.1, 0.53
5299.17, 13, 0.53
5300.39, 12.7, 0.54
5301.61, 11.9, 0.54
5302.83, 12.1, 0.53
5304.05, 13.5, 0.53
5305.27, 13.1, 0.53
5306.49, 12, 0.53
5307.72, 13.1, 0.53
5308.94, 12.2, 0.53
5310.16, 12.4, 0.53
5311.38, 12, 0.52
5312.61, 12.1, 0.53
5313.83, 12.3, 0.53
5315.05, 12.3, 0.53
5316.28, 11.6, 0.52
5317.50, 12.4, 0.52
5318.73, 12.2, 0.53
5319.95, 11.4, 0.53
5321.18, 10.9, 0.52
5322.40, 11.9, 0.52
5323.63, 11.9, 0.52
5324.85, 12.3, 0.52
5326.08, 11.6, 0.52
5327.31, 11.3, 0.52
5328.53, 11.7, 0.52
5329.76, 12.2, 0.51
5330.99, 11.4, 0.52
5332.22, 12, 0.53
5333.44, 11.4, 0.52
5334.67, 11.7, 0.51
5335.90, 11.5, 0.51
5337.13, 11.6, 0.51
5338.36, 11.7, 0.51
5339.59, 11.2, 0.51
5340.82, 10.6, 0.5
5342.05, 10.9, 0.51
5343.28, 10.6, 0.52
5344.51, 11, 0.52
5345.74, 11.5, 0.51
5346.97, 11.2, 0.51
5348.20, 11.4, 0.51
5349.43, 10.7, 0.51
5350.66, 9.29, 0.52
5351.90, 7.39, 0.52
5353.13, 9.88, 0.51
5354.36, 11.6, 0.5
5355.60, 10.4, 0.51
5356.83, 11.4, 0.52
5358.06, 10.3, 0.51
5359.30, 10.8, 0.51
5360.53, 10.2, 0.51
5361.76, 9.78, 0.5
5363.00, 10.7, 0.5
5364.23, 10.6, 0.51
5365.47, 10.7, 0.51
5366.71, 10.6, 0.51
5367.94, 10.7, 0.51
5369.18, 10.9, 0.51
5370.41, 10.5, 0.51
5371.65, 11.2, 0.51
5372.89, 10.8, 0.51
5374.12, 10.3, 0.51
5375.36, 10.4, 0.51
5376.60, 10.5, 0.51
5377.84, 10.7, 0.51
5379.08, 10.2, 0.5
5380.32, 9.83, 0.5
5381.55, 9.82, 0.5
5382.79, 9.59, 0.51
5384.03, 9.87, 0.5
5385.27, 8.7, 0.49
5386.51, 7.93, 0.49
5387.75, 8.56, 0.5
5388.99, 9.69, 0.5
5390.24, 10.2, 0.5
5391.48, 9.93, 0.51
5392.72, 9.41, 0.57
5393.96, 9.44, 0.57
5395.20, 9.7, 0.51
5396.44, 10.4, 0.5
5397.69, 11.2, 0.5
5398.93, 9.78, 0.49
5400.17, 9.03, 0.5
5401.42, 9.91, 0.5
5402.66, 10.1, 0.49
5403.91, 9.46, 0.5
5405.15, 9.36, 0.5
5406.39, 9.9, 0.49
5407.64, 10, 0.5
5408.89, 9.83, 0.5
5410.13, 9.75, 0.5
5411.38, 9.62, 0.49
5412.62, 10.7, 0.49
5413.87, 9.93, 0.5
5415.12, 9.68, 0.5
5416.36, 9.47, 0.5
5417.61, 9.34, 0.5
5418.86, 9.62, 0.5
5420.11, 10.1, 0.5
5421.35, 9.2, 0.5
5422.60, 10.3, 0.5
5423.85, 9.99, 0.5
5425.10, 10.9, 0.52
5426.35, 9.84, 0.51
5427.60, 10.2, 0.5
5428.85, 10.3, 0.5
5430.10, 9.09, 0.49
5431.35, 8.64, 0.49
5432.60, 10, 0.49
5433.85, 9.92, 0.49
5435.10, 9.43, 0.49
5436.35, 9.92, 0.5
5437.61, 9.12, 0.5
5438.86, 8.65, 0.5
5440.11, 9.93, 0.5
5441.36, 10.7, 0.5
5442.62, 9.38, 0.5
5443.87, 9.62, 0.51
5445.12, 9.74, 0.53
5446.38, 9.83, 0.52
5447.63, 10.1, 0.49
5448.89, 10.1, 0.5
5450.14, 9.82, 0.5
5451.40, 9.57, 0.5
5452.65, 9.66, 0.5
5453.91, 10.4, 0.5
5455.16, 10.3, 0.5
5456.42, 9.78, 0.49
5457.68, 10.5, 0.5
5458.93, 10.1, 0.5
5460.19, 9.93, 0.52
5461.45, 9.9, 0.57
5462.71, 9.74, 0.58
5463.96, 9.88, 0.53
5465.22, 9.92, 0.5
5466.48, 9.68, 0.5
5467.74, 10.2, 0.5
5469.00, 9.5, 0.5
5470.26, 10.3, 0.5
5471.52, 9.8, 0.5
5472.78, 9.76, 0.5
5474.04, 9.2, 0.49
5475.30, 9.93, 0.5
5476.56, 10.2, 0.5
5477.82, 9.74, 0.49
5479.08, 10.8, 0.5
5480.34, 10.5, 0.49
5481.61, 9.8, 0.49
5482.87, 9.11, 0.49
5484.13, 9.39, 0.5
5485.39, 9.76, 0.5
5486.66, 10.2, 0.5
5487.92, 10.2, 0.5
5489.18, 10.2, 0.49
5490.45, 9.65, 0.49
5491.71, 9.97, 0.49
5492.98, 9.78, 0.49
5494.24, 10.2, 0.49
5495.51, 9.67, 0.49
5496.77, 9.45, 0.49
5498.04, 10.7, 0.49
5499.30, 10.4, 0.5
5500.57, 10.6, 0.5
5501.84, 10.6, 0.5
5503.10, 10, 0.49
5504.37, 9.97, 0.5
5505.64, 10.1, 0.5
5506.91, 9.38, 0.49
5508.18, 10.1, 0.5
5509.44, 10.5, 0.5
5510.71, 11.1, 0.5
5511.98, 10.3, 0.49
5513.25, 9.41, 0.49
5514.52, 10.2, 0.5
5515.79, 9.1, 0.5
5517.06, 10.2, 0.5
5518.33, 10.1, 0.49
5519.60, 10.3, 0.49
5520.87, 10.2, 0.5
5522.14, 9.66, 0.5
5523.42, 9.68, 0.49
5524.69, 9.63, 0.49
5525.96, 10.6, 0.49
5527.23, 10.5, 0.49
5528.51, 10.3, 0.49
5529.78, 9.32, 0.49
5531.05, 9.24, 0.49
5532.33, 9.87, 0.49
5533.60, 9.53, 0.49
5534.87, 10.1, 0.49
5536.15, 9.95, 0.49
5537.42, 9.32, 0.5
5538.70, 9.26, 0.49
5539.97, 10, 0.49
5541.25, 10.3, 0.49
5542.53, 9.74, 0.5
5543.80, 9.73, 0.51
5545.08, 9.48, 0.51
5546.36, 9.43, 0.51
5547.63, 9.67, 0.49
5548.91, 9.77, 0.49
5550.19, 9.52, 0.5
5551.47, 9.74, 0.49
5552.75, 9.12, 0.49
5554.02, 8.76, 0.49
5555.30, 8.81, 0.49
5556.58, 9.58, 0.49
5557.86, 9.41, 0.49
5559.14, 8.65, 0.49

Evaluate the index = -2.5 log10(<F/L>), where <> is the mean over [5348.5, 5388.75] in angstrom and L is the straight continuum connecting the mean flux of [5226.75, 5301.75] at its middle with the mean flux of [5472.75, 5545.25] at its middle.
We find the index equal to 0.23 mag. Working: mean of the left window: 14.5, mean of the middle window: 10.2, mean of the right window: 9.95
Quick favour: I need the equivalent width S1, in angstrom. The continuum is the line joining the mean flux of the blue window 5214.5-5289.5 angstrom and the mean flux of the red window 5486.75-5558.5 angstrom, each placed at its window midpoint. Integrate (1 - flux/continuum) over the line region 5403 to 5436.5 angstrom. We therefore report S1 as 5.97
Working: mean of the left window 15.3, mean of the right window 9.87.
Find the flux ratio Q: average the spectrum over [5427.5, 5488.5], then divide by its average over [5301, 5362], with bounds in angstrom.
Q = 0.86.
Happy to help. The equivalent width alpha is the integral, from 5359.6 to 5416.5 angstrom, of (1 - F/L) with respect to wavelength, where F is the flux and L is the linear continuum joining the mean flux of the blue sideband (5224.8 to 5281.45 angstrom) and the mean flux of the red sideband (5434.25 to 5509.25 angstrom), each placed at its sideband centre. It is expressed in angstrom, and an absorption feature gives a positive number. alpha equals 9.2 angstrom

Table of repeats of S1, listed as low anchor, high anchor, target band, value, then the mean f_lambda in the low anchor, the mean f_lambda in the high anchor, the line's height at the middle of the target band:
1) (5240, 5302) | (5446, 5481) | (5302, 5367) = 6.1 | 13.8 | 9.97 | 12.5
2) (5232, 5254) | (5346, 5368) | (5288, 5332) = 1.5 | 16.1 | 10.4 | 12.8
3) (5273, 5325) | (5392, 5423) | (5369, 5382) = 0.2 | 12.5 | 9.81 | 10.6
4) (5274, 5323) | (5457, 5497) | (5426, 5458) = 2.0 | 12.6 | 9.91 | 10.4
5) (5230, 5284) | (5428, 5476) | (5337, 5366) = 4.2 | 14.9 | 9.8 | 12.4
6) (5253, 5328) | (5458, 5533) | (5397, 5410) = 1.7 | 13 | 9.98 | 11.3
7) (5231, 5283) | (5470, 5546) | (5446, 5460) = 1.3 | 14.8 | 9.95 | 11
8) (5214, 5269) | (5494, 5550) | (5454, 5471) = 1.9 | 16.3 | 9.94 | 11.3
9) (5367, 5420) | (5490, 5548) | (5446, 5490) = 0.0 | 9.91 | 9.94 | 9.93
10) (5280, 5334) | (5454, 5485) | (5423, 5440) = 1.3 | 12.4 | 9.92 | 10.5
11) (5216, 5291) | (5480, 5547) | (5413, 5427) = 2.3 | 15.2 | 9.94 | 11.8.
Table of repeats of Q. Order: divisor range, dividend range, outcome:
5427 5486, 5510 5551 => 1.00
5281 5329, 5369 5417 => 0.79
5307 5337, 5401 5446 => 0.82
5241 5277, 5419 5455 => 0.68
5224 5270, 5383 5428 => 0.61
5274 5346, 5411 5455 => 0.80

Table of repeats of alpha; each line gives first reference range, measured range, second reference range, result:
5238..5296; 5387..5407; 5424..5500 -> 2.72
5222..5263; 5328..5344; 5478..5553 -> 2.97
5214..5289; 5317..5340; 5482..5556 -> 3.42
